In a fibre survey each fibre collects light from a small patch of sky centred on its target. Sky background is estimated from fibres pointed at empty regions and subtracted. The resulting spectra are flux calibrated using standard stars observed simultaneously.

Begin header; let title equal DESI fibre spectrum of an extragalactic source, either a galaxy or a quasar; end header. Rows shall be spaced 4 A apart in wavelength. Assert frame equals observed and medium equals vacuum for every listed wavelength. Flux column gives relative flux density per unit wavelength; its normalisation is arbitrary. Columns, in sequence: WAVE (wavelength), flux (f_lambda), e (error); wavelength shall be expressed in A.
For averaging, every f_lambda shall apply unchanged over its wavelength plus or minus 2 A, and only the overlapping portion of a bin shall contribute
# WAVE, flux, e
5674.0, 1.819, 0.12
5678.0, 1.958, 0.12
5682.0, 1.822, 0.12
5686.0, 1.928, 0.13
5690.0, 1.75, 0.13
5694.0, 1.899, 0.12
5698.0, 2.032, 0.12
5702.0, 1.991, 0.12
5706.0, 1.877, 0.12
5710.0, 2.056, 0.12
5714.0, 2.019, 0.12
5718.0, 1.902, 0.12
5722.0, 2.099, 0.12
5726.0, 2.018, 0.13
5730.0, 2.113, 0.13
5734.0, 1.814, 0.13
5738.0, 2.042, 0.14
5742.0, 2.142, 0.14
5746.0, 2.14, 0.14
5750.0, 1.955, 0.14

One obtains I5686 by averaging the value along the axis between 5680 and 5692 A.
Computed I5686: 1.83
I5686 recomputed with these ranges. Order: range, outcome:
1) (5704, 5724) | 1.99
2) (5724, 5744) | 2.03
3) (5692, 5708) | 1.95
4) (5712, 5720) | 1.96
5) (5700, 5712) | 1.97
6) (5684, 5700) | 1.9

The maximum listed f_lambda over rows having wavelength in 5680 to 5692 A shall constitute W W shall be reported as 1.928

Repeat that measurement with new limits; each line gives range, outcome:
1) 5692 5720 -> 2.056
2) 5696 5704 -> 2.032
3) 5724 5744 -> 2.142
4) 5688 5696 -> 1.899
